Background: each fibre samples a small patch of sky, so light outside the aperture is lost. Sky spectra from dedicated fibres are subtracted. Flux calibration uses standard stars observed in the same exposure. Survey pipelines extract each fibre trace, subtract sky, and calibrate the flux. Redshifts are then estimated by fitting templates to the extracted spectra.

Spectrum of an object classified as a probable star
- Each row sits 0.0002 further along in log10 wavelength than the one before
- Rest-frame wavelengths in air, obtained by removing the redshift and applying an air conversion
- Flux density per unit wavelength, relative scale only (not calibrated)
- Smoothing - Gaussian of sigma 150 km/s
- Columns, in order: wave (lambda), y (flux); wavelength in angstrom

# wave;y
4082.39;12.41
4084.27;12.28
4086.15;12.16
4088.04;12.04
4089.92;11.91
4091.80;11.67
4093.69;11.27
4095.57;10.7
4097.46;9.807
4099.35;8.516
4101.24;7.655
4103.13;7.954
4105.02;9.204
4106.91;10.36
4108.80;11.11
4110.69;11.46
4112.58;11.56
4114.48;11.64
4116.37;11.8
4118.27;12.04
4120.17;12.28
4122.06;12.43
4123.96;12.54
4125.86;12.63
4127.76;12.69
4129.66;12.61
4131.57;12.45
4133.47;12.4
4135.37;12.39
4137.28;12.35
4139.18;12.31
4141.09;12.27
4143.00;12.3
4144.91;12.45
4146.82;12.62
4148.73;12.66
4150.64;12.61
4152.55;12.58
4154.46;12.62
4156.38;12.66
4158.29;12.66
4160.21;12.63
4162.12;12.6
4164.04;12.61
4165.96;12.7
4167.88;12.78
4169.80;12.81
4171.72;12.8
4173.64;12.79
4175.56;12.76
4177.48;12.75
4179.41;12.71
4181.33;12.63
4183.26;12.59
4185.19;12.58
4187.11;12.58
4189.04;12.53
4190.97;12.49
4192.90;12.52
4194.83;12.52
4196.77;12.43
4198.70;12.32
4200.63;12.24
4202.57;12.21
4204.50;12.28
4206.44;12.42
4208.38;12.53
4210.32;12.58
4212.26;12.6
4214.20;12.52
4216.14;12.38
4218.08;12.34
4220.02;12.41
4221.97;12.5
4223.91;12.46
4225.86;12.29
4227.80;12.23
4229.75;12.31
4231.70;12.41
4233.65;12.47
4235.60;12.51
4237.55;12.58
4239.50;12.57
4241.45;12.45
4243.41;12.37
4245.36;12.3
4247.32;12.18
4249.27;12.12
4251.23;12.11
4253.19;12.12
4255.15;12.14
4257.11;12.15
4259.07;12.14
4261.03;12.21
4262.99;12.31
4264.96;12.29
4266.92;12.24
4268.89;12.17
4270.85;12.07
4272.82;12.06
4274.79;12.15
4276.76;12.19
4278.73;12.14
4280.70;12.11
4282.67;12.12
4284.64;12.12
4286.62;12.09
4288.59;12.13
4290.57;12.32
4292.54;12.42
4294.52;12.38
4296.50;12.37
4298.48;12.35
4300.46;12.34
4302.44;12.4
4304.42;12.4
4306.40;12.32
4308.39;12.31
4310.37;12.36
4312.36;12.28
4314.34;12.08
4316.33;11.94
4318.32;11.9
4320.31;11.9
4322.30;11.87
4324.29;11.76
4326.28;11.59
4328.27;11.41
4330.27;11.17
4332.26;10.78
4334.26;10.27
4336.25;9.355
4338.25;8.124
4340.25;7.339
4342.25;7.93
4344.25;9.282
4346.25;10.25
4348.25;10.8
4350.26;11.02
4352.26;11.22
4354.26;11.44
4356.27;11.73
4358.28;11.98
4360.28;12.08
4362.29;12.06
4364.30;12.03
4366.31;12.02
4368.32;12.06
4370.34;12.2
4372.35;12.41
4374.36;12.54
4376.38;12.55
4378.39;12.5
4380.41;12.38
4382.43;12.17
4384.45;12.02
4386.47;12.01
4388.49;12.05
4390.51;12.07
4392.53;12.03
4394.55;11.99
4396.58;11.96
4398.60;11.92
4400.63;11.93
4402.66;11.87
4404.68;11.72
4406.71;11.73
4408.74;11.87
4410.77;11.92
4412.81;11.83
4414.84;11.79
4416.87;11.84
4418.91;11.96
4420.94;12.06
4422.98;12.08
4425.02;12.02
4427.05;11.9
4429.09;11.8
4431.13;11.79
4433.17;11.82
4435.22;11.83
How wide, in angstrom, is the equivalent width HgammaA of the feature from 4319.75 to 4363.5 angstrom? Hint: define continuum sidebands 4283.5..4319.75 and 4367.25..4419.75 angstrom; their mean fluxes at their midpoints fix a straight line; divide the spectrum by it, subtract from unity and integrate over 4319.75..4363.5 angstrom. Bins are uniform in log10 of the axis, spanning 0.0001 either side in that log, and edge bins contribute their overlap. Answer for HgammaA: 5.3 angstrom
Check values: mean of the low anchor 12.2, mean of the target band 10.7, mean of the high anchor 12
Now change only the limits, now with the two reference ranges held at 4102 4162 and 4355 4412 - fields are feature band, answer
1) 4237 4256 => -0.4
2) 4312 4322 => 0.0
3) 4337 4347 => 2.9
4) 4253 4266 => -0.2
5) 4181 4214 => -1.2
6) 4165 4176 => -0.7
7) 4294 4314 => -0.5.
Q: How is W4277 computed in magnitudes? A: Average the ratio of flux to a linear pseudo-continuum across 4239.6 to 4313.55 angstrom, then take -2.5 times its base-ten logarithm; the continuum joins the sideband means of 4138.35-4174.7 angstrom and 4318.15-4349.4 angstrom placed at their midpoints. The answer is -0.11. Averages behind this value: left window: 12.6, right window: 10.3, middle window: 12.2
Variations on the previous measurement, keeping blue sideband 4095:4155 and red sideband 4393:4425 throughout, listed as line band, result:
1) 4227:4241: -0.066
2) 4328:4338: 0.144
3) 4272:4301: -0.040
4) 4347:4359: 0.049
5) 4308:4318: -0.034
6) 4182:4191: -0.081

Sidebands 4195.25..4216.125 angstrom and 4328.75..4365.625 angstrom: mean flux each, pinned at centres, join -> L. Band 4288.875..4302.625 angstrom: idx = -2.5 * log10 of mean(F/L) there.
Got -0.11 mag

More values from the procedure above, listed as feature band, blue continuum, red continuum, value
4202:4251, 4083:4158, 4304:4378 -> -0.08 mag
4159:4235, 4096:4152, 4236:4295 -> -0.06 mag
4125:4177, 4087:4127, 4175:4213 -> -0.07 mag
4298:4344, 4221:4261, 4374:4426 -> 0.09 mag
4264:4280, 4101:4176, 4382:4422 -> -0.01 mag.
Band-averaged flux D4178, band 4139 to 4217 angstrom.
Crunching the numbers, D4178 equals 12.6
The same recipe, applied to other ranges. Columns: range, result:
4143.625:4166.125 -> 12.6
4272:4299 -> 12.2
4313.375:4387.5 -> 11.3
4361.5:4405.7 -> 12.1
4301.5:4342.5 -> 11.2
